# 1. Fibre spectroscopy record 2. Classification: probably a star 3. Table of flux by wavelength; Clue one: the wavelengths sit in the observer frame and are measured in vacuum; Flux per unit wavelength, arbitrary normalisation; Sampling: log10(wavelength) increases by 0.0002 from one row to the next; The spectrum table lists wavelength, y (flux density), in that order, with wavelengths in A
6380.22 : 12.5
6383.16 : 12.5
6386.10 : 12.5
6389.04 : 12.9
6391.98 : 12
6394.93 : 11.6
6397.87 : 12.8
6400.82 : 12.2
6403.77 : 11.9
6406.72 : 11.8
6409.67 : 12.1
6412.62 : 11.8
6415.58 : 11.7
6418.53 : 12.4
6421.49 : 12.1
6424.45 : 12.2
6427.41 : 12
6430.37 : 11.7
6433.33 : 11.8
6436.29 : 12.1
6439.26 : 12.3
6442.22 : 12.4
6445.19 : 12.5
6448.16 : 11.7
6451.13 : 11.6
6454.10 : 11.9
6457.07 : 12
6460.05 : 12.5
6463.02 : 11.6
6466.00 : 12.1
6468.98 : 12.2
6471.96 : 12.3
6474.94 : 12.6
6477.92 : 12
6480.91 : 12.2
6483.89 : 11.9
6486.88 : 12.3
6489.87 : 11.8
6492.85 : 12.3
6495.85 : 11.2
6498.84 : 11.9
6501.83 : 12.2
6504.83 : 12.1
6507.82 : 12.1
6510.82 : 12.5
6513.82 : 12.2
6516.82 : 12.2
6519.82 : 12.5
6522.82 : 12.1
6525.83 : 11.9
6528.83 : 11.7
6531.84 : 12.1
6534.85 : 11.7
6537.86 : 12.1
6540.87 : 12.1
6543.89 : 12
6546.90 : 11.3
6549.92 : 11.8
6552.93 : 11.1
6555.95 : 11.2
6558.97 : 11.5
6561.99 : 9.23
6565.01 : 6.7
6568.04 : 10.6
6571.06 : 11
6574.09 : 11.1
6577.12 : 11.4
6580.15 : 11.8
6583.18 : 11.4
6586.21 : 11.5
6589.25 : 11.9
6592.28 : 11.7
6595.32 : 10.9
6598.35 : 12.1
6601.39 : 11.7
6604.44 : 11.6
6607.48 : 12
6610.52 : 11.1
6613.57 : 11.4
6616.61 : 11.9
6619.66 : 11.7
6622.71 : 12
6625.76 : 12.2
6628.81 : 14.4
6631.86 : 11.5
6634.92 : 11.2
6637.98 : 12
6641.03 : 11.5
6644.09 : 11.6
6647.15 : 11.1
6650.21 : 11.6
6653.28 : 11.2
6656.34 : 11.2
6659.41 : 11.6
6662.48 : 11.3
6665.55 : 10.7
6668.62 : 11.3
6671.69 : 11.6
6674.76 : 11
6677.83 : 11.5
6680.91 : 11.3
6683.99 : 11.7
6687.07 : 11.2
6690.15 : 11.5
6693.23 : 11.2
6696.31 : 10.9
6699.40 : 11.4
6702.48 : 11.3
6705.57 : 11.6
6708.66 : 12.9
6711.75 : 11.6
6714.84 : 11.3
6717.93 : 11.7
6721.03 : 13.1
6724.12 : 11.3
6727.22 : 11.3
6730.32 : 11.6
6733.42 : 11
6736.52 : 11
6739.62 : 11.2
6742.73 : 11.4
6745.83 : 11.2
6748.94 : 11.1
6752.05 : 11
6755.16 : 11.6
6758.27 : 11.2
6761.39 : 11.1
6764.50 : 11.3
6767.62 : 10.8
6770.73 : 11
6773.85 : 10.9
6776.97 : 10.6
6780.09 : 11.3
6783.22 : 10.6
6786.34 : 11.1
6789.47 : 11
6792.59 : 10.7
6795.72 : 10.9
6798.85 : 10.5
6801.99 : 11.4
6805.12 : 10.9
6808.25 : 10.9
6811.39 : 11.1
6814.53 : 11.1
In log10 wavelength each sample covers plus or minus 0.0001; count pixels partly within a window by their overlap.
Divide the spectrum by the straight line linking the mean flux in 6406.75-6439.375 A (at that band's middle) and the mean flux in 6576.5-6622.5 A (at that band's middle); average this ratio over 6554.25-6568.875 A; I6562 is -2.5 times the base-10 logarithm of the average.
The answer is 0.19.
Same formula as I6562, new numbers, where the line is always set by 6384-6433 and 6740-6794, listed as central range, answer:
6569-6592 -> 0.015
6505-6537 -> -0.030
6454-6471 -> -0.011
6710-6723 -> -0.068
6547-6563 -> 0.060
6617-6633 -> -0.080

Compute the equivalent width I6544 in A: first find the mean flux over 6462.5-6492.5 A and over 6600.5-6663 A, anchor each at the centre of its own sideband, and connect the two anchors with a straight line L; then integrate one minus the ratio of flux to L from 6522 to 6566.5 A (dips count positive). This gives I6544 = 2.7 A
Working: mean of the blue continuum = 12.1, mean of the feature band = 11.2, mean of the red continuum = 11.7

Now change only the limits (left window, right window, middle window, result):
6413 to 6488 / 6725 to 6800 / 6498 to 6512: -0.3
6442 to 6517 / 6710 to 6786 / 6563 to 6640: 1.6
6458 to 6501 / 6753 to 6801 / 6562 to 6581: 2.3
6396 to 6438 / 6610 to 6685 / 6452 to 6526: -1.3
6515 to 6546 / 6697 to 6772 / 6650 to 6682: 0.9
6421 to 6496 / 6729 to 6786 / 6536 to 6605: 3.0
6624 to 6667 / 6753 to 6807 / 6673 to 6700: 0.4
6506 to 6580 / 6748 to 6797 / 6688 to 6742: -1.9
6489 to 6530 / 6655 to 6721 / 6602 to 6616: 0.2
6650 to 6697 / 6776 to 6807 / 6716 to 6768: -1.3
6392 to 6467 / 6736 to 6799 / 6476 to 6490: -0.2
